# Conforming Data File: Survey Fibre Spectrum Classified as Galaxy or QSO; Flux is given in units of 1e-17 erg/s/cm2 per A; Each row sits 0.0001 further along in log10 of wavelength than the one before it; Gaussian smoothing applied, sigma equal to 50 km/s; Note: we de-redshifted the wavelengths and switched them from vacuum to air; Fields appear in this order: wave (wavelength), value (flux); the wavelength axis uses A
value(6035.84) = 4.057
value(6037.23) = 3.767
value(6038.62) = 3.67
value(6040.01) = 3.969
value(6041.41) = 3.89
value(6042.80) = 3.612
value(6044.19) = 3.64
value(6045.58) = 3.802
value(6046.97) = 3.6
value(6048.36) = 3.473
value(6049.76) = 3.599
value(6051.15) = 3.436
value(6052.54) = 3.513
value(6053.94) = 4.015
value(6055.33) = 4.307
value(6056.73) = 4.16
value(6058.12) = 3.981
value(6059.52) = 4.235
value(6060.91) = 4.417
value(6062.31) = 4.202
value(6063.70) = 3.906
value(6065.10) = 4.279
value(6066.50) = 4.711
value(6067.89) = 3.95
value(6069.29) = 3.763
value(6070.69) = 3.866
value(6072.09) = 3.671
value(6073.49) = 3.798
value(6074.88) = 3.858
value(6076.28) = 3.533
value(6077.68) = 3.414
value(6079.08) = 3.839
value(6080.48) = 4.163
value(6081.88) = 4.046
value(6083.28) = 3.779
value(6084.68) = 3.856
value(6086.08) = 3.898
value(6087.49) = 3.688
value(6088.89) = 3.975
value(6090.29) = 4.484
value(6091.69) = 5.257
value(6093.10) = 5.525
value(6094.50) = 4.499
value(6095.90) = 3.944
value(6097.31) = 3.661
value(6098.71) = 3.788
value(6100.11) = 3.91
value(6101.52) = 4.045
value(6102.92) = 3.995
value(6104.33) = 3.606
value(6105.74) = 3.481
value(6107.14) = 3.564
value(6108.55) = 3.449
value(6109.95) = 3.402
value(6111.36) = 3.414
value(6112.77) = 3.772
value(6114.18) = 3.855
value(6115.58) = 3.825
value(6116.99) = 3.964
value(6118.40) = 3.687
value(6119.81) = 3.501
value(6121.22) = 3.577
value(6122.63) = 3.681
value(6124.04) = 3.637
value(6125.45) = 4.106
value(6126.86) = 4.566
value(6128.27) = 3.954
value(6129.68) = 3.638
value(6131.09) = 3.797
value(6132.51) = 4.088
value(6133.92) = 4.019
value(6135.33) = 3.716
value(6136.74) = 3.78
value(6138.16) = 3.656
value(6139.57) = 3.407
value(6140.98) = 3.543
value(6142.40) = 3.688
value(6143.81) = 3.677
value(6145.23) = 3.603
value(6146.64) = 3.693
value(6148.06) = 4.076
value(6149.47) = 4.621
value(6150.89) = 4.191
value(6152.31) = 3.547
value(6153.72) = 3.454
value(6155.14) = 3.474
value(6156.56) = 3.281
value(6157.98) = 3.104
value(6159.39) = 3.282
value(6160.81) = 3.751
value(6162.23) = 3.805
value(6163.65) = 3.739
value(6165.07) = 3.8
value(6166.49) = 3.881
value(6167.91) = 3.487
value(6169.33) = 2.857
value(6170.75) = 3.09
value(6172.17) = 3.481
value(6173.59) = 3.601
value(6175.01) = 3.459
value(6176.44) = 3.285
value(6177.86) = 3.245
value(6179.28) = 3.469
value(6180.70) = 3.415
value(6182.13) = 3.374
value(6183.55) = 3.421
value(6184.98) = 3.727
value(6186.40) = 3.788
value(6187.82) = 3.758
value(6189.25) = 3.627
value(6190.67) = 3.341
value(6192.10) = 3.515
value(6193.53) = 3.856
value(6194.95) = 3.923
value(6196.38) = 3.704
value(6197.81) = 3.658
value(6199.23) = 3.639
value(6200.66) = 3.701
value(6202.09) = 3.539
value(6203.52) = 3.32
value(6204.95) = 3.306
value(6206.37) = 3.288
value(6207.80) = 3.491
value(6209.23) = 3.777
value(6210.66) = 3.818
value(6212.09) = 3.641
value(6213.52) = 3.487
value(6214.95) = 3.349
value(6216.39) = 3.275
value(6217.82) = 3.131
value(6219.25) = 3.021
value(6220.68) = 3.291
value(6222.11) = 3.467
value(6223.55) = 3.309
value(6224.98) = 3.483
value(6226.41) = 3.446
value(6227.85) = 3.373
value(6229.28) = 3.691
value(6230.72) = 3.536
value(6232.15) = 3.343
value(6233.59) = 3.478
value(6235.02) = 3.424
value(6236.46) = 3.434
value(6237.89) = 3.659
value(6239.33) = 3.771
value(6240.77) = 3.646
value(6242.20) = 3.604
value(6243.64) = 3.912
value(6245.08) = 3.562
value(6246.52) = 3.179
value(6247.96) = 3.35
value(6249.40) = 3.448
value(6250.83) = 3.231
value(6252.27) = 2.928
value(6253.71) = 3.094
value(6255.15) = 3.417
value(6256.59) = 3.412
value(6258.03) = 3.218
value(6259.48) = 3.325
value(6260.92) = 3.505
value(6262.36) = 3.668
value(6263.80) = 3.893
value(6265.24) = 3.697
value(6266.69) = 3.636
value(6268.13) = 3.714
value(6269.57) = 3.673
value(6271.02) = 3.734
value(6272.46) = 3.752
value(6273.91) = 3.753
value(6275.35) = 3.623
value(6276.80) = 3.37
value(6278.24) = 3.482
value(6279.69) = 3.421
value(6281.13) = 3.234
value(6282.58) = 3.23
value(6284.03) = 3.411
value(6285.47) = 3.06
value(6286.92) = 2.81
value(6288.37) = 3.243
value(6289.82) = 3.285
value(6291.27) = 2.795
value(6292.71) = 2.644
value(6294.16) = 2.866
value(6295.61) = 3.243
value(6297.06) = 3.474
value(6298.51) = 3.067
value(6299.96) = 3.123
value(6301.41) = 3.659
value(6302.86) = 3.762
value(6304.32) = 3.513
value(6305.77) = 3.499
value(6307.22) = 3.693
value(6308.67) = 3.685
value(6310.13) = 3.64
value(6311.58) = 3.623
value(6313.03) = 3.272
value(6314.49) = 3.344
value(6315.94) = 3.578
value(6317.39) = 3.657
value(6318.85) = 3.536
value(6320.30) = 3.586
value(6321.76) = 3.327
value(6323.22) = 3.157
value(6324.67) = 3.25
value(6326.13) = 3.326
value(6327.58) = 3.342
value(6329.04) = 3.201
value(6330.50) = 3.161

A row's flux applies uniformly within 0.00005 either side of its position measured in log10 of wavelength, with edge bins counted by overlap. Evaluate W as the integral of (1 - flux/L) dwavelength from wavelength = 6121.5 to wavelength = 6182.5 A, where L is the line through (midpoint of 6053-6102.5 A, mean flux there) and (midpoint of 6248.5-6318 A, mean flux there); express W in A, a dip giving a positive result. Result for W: 2.8 A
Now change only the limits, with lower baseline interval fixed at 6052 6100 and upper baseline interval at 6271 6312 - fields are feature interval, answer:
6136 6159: 0.9 A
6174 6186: 0.9 A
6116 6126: 0.5 A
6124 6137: -0.2 A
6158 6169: 0.5 A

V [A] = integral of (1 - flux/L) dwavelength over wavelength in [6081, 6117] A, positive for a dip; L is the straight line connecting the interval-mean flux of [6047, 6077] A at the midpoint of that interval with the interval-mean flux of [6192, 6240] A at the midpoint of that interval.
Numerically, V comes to -1.1 A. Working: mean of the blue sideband 3.93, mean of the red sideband 3.5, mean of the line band 3.95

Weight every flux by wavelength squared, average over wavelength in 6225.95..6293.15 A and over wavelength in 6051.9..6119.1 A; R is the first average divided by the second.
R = 0.92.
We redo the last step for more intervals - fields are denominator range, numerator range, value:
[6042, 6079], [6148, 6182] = 0.95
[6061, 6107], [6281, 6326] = 0.89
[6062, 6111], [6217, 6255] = 0.91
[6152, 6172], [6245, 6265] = 1.00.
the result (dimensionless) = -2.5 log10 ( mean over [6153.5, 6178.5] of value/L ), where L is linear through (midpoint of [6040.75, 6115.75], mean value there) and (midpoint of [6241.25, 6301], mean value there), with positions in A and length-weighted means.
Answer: 0.07 mag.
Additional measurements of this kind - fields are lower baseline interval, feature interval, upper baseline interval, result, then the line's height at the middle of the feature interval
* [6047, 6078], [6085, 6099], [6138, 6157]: -0.115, 3.84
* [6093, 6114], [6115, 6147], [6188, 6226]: -0.011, 3.74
